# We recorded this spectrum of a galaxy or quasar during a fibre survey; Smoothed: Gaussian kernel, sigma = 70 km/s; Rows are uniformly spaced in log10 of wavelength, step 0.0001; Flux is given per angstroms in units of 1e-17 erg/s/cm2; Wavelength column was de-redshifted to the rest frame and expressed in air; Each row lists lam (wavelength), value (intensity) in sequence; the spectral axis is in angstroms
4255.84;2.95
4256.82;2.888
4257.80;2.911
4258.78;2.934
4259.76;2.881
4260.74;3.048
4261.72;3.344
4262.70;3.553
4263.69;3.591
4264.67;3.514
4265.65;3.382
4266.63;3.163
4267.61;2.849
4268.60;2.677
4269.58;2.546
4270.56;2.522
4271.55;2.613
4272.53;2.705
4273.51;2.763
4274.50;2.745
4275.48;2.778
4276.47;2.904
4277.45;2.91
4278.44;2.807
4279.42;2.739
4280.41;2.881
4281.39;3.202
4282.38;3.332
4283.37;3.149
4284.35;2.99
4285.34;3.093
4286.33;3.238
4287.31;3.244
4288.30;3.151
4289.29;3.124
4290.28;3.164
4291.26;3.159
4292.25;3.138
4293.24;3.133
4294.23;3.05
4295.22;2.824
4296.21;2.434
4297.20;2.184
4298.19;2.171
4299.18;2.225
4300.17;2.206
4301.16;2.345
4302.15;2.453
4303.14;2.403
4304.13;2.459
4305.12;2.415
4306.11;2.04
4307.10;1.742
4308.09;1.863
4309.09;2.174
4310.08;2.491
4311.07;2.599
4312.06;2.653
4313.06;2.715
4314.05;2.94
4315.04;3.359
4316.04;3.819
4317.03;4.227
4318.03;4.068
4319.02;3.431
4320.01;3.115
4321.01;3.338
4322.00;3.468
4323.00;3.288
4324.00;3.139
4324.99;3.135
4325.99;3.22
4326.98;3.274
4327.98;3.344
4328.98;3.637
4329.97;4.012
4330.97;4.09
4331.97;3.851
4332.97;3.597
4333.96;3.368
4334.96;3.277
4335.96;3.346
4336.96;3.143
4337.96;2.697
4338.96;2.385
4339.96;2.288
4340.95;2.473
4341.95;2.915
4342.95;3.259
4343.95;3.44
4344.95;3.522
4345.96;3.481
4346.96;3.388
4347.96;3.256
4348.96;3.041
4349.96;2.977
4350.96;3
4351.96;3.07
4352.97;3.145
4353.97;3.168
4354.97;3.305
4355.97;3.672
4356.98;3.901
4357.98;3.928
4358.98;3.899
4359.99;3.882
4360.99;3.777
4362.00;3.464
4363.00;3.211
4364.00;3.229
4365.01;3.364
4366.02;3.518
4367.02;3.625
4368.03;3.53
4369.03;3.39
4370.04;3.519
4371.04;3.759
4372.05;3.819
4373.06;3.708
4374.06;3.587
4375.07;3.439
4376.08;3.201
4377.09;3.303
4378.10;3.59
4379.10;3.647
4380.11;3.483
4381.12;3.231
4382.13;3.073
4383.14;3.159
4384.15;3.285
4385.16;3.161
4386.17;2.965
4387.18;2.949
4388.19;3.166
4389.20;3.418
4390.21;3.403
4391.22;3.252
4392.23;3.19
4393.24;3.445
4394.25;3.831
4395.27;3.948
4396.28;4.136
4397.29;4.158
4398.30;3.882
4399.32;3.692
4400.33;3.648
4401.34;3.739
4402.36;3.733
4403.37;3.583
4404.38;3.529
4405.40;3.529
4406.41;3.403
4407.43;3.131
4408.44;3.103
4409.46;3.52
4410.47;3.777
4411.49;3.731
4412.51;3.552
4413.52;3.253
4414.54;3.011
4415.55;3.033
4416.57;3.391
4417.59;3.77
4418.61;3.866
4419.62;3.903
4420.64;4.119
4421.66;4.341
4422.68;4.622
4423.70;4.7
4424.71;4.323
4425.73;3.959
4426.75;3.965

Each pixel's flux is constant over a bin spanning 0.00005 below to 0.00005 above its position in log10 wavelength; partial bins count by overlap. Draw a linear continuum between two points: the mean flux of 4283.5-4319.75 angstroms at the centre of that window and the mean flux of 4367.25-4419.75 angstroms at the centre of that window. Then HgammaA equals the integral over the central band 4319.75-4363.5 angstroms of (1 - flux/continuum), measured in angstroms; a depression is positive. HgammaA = -3.14 angstroms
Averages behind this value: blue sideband 2.8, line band 3.32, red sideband 3.49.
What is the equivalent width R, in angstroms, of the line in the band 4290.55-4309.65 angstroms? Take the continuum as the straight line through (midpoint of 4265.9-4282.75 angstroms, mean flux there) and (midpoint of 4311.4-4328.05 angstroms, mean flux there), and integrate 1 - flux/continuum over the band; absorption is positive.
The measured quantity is 4.0 angstroms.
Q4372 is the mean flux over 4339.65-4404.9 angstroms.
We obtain 3.43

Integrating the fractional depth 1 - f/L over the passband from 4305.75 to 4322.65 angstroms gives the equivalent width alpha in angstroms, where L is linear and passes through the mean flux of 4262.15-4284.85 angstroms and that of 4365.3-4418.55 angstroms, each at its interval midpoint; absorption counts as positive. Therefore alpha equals 1.0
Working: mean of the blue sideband 2.97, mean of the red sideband 3.48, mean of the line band 2.95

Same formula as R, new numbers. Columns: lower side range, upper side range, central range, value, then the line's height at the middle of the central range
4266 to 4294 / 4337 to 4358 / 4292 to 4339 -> 1.3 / 3.05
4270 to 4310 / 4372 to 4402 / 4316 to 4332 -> -3.0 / 2.98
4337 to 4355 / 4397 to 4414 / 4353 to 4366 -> -1.6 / 3.16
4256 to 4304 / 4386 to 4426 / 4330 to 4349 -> 0.1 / 3.25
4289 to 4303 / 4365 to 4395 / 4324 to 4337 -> -2.2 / 2.97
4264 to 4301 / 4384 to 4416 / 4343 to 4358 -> -0.5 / 3.23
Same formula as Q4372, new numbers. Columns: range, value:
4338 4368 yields 3.29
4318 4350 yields 3.27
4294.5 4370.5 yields 3.11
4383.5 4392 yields 3.2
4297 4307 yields 2.27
